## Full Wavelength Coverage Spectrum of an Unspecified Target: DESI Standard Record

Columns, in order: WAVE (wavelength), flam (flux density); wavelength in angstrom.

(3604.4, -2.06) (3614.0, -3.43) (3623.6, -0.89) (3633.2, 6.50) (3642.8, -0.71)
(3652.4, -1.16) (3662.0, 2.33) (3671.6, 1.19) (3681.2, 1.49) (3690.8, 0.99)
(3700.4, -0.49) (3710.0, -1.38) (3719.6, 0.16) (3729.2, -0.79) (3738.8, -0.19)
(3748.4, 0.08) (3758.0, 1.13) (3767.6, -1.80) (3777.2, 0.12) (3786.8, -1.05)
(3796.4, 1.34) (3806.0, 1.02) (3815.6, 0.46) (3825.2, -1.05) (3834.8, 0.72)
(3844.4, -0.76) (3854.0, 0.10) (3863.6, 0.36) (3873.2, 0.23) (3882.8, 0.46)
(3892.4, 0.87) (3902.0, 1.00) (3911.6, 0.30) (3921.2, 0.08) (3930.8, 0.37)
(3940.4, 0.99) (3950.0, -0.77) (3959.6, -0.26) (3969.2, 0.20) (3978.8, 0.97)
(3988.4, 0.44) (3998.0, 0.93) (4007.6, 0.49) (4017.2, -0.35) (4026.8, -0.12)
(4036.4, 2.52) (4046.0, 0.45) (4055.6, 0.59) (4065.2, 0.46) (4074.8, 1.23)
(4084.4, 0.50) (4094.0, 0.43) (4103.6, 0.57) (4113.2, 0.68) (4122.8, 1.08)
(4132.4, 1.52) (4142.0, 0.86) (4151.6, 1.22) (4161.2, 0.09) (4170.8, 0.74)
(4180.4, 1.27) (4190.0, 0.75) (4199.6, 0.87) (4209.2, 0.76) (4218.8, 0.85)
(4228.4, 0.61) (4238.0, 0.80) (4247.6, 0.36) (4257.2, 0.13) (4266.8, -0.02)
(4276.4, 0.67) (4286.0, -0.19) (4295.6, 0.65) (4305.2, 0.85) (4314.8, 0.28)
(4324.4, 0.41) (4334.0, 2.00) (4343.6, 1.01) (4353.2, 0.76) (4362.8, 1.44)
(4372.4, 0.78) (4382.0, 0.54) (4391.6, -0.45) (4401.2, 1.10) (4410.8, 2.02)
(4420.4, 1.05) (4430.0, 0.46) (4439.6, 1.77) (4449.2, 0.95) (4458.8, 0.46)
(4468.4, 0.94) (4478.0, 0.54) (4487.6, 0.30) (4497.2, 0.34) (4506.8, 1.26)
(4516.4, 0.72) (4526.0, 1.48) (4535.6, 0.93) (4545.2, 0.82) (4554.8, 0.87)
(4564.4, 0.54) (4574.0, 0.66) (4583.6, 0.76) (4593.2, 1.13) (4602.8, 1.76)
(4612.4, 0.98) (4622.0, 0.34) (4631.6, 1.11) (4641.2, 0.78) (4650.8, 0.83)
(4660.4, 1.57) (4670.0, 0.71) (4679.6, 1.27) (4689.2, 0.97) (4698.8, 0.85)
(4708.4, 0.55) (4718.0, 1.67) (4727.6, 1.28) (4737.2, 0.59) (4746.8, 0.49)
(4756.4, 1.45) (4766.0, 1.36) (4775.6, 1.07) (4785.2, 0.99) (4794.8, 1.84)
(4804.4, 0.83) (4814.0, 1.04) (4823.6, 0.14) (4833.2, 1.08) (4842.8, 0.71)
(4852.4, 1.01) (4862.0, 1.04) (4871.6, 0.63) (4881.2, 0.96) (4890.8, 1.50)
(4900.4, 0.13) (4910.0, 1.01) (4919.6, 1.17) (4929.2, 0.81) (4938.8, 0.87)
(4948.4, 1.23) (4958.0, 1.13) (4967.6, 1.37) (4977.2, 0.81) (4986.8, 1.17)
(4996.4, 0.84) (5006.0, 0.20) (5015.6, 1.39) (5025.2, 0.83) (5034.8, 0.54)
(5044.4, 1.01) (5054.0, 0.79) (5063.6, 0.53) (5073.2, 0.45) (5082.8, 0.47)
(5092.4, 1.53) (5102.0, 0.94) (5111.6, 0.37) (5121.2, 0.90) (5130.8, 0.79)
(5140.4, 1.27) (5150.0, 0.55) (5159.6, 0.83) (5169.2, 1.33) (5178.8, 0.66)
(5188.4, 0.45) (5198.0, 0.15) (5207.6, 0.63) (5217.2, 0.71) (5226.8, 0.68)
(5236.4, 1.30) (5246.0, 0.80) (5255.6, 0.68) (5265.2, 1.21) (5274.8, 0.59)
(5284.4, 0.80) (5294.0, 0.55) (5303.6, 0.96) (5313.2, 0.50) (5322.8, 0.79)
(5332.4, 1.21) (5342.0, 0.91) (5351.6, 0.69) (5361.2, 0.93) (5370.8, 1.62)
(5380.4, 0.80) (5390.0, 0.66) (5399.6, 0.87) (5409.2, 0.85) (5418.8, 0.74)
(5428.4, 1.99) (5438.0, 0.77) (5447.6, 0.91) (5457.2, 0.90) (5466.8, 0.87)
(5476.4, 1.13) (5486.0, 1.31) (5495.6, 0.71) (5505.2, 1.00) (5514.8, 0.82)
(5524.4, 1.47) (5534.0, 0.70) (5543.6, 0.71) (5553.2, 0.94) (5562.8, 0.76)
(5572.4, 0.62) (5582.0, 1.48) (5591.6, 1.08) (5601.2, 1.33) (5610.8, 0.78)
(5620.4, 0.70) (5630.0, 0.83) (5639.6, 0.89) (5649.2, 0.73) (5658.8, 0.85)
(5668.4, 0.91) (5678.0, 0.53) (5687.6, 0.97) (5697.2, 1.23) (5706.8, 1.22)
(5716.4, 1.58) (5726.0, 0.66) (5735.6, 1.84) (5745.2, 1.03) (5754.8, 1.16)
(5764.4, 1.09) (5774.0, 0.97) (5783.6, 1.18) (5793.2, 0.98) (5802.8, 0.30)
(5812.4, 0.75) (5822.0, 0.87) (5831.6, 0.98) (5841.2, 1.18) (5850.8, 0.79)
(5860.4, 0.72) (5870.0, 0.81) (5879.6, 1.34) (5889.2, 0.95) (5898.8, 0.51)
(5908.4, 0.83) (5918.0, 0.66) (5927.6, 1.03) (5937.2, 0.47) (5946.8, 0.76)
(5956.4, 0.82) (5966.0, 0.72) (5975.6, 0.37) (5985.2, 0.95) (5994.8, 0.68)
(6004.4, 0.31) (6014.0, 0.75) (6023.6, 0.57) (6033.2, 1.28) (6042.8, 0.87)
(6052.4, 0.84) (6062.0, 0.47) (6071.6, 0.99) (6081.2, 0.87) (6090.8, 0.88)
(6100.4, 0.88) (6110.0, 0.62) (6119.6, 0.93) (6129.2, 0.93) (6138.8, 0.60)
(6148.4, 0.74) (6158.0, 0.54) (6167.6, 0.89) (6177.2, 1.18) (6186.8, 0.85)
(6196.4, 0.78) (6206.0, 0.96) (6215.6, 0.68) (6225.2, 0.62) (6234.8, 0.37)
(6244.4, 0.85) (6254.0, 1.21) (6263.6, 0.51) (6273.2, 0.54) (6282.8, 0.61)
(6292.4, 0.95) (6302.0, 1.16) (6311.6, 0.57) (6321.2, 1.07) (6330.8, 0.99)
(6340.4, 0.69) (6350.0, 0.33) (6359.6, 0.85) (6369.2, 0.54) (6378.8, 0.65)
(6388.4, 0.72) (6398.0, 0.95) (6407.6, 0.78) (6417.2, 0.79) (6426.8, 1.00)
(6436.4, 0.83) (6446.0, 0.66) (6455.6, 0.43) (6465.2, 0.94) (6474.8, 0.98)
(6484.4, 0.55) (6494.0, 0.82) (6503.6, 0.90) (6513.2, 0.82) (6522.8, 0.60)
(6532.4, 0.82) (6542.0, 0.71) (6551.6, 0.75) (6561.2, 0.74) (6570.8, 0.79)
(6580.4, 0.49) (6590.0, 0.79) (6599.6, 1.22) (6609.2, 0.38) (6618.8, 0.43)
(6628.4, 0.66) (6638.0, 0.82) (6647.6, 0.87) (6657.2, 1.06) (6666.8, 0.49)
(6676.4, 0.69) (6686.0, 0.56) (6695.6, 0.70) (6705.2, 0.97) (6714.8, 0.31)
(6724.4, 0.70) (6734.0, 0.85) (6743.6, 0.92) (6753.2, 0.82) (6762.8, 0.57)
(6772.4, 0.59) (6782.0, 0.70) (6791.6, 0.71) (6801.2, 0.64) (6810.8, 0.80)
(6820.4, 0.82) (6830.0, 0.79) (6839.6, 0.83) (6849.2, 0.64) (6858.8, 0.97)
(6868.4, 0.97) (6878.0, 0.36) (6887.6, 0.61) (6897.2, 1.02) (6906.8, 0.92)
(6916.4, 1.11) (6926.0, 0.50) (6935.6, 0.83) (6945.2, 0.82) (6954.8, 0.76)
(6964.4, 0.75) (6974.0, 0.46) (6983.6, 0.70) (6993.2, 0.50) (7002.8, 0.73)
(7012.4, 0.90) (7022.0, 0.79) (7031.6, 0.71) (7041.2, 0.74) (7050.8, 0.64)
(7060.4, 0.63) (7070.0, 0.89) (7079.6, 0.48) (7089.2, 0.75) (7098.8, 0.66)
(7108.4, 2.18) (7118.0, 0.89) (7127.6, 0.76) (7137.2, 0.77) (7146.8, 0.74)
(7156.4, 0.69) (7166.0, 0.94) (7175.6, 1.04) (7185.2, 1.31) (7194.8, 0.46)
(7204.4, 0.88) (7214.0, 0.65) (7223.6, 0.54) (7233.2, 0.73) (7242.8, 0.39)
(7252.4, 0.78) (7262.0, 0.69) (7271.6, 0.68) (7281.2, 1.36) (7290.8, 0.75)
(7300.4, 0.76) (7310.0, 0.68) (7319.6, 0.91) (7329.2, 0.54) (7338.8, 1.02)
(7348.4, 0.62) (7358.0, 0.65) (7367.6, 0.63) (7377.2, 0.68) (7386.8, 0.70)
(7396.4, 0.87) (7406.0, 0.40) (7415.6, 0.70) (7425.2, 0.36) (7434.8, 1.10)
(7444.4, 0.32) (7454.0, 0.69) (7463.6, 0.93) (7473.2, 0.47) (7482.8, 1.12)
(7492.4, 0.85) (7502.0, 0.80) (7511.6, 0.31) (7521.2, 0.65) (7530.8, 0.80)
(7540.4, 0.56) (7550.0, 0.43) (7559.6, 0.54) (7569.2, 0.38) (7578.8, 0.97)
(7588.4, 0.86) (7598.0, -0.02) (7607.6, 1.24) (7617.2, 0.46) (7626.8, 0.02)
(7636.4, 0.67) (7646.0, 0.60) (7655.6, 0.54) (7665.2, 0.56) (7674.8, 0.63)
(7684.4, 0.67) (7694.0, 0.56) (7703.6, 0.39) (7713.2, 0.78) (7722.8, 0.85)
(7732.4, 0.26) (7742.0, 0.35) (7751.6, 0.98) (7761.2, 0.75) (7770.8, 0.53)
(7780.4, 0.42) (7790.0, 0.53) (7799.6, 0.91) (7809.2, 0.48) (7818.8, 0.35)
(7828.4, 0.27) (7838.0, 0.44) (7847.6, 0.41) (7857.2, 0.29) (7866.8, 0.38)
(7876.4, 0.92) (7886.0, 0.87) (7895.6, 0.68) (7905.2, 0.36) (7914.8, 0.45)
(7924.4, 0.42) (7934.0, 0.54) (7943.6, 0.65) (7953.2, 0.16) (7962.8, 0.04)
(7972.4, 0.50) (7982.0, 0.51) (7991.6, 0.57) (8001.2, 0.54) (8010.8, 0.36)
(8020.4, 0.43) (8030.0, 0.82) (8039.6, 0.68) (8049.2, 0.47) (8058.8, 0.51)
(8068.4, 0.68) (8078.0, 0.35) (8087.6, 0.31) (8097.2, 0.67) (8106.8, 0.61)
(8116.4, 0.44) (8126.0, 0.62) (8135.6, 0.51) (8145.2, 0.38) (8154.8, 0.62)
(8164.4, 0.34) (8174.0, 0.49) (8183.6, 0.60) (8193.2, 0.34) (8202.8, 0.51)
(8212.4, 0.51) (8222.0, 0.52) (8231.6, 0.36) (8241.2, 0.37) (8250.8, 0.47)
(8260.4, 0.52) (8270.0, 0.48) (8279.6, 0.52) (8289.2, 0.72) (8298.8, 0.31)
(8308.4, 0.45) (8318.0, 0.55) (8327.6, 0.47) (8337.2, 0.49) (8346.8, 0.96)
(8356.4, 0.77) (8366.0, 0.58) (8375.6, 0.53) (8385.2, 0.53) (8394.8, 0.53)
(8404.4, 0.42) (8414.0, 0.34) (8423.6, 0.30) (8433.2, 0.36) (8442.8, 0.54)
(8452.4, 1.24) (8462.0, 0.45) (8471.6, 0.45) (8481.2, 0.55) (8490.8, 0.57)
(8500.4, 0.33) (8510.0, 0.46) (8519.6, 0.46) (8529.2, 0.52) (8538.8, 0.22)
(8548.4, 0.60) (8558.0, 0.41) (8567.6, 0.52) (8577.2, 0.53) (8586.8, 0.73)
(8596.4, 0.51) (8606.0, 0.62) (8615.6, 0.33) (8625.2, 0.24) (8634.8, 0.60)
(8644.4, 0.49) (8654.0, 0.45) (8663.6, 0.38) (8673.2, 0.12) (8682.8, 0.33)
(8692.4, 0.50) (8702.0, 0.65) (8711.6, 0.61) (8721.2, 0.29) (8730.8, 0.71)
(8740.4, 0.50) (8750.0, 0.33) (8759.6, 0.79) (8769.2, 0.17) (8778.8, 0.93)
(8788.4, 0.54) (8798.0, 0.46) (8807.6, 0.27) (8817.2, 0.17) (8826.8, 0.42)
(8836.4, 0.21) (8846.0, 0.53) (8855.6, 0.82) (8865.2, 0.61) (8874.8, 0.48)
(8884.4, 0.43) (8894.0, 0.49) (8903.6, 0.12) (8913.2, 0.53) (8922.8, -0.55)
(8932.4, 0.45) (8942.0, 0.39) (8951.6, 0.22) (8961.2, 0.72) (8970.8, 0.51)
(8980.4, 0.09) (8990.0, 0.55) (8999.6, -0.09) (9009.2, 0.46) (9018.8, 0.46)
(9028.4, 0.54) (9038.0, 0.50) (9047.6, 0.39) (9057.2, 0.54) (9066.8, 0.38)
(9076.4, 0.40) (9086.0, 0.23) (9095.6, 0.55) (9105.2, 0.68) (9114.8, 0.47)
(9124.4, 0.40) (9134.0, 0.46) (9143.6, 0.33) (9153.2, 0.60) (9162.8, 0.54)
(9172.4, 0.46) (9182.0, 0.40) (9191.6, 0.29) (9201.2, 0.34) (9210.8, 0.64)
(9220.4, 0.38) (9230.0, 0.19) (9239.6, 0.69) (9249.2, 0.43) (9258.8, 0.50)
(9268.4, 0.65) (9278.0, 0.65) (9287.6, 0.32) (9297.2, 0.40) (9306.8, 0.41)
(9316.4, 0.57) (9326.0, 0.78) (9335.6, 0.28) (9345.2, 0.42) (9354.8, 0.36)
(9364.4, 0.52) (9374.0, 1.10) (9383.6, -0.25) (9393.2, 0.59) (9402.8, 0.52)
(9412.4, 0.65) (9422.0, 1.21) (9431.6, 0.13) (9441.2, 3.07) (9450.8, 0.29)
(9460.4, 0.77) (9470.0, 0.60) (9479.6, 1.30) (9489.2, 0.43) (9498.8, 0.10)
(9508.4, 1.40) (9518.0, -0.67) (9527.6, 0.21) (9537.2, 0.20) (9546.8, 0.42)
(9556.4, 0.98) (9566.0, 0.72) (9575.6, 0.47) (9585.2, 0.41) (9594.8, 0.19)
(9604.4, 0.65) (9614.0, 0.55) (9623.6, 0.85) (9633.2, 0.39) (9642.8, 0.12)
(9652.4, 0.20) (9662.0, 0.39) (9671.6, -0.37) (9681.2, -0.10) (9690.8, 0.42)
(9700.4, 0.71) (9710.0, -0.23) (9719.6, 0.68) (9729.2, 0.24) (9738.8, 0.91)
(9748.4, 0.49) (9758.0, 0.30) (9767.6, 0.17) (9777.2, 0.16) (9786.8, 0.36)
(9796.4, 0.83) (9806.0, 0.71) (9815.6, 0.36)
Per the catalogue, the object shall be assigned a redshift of 0.08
